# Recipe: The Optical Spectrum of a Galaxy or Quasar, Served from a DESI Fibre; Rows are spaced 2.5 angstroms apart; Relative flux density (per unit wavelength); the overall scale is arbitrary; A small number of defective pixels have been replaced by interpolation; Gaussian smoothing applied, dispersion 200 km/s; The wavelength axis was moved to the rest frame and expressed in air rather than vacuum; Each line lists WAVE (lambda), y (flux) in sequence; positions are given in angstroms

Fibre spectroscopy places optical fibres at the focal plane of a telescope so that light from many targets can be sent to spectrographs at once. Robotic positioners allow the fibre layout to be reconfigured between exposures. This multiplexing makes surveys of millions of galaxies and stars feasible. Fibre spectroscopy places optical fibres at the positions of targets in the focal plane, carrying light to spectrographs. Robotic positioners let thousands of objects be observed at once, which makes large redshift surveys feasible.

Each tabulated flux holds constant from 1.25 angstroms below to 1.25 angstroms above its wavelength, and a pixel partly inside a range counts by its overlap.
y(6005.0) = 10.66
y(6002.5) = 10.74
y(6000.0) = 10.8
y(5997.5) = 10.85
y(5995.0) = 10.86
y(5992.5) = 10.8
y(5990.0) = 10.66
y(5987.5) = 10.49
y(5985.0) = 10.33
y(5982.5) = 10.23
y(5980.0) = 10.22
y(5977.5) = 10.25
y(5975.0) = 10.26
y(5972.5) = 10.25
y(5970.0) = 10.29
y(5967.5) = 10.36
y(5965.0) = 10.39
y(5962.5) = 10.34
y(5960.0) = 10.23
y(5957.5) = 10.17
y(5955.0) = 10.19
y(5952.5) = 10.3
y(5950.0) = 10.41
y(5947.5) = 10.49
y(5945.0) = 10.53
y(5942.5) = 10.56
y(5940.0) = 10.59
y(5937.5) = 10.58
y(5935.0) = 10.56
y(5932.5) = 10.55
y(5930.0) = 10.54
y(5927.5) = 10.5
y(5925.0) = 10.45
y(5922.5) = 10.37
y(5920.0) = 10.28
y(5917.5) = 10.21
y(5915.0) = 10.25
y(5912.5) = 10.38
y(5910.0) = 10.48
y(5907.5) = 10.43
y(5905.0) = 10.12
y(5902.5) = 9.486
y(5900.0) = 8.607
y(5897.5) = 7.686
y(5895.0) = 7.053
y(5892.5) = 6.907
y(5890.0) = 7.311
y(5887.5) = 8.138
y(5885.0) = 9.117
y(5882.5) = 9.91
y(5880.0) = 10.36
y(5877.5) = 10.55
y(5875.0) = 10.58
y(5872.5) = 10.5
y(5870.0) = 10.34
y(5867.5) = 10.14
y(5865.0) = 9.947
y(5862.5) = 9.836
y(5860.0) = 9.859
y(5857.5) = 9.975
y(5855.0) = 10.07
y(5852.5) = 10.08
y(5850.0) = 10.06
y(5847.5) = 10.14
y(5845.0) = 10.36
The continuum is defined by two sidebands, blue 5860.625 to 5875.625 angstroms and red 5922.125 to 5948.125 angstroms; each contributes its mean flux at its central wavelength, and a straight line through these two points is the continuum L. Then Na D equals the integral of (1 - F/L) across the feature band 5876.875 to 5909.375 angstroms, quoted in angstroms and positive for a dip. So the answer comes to 4.5 angstroms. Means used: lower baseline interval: 10.2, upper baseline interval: 10.5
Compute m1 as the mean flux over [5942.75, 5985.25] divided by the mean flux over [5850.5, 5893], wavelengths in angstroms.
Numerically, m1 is 1.07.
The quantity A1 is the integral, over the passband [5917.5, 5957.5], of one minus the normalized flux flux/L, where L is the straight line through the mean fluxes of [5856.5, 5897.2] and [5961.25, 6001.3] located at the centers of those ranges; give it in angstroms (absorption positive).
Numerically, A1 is -1.8 angstroms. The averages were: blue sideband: 9.36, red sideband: 10.5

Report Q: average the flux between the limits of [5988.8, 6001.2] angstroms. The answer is 10.8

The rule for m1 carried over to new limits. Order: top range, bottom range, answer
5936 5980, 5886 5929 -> 1.11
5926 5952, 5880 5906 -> 1.24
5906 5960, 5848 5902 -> 1.11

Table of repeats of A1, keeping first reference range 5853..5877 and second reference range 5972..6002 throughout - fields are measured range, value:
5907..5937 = -0.3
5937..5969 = 0.1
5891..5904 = 2.9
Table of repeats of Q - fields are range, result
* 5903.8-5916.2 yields 10.3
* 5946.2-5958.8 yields 10.3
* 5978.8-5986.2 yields 10.3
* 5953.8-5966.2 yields 10.3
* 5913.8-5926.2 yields 10.3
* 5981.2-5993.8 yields 10.5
